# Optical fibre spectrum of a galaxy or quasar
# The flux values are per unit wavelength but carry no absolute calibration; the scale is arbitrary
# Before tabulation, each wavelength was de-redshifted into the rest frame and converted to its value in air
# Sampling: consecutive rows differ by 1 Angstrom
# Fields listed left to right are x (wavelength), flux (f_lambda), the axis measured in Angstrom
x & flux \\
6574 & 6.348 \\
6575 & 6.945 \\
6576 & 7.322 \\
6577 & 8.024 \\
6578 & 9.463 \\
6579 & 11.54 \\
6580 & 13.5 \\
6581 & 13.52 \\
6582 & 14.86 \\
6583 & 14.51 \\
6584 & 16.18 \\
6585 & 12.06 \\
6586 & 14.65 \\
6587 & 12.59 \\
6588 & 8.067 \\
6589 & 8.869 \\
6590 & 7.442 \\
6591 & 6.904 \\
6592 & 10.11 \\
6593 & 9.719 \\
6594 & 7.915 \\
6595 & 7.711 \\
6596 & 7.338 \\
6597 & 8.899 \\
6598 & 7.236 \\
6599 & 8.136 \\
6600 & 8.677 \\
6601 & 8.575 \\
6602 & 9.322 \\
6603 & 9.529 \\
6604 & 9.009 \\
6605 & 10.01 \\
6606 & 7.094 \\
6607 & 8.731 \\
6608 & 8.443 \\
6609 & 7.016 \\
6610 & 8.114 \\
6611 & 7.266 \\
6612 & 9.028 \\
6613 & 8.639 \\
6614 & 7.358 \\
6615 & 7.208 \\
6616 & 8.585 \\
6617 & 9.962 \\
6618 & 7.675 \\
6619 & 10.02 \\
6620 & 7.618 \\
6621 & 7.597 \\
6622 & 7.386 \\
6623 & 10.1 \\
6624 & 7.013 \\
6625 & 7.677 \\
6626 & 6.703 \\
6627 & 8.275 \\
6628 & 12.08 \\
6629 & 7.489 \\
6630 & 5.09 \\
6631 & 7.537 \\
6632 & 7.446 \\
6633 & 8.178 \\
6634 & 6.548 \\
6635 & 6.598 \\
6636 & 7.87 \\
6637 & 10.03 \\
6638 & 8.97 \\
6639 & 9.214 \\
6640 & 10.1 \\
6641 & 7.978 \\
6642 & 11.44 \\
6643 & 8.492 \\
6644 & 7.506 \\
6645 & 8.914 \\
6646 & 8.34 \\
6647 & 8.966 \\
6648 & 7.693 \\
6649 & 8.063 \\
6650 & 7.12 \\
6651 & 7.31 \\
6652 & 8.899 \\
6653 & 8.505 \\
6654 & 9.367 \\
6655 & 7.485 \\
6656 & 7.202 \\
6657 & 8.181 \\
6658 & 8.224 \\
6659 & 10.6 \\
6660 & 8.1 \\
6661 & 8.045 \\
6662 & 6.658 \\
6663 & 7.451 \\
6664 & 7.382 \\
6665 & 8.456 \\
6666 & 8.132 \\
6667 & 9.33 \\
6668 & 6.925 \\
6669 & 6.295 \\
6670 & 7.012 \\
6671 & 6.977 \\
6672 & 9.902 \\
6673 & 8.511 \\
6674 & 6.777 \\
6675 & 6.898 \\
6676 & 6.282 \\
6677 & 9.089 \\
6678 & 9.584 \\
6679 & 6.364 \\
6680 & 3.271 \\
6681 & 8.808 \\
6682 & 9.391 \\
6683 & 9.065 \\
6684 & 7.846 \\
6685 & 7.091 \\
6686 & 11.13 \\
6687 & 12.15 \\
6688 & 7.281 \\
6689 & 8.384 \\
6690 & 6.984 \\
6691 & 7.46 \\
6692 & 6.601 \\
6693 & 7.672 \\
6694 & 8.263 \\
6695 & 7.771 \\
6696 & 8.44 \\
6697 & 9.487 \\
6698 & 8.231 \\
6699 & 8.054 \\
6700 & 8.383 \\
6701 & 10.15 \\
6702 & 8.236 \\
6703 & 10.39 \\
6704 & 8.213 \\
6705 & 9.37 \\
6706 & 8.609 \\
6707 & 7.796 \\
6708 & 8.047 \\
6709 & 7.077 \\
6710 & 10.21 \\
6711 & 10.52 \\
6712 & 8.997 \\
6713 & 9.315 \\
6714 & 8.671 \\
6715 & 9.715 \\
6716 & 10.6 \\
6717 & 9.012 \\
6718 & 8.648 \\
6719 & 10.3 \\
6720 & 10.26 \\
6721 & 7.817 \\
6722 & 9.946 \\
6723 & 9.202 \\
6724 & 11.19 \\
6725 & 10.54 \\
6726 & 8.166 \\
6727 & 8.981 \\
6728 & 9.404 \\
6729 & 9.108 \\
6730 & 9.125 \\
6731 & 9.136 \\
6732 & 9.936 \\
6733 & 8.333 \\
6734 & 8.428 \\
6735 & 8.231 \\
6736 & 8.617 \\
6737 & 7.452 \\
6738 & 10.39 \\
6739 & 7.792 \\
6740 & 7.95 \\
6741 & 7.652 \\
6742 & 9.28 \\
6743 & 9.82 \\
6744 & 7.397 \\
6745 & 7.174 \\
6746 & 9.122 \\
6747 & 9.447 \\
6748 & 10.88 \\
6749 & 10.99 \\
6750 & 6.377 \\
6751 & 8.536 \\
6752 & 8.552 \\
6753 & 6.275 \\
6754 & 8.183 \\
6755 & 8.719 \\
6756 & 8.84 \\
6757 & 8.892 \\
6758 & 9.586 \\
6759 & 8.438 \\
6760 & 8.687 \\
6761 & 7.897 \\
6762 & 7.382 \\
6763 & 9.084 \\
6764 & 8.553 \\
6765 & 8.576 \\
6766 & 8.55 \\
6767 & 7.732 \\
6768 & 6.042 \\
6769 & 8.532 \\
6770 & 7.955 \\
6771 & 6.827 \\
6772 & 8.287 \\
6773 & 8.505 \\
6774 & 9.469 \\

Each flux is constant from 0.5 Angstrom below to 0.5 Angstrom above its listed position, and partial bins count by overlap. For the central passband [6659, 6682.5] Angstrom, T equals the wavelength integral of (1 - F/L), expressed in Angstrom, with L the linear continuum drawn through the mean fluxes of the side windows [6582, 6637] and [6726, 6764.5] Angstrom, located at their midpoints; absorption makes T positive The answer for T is 2.7 Angstrom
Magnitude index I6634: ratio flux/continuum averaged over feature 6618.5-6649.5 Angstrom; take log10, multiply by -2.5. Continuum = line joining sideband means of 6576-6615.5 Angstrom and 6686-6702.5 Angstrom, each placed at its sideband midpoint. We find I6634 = 0.10 mag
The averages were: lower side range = 9.54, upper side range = 8.43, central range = 8.29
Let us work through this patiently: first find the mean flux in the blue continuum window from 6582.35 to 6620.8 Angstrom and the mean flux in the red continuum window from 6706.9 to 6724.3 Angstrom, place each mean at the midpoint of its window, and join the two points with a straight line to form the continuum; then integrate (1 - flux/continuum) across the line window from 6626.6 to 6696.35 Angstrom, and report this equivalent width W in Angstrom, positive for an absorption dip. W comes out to 8.42 Angstrom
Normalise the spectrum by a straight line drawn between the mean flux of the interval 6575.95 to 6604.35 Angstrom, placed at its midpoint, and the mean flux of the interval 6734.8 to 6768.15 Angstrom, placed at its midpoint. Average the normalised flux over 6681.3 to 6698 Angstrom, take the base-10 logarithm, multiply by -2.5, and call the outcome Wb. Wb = 0.08 mag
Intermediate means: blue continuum 10.1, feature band 8.44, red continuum 8.47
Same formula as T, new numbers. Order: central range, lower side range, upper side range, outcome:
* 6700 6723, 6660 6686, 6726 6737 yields -1.92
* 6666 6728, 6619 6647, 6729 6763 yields -0.66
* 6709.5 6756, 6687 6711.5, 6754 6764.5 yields -2.55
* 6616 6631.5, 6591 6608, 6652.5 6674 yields 0.36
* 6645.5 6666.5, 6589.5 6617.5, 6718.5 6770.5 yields 0.96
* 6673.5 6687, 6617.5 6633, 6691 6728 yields 1.01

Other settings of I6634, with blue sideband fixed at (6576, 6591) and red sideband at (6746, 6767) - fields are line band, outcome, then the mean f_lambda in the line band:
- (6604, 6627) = 0.319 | 8.17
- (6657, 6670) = 0.268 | 7.94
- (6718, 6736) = -0.019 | 9.26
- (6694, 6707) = 0.098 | 8.72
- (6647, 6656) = 0.273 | 8.06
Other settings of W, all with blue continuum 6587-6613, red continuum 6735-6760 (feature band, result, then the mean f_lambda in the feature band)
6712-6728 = -1.7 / 9.47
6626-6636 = 1.0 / 7.65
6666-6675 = 0.9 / 7.69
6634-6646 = -0.3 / 8.71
